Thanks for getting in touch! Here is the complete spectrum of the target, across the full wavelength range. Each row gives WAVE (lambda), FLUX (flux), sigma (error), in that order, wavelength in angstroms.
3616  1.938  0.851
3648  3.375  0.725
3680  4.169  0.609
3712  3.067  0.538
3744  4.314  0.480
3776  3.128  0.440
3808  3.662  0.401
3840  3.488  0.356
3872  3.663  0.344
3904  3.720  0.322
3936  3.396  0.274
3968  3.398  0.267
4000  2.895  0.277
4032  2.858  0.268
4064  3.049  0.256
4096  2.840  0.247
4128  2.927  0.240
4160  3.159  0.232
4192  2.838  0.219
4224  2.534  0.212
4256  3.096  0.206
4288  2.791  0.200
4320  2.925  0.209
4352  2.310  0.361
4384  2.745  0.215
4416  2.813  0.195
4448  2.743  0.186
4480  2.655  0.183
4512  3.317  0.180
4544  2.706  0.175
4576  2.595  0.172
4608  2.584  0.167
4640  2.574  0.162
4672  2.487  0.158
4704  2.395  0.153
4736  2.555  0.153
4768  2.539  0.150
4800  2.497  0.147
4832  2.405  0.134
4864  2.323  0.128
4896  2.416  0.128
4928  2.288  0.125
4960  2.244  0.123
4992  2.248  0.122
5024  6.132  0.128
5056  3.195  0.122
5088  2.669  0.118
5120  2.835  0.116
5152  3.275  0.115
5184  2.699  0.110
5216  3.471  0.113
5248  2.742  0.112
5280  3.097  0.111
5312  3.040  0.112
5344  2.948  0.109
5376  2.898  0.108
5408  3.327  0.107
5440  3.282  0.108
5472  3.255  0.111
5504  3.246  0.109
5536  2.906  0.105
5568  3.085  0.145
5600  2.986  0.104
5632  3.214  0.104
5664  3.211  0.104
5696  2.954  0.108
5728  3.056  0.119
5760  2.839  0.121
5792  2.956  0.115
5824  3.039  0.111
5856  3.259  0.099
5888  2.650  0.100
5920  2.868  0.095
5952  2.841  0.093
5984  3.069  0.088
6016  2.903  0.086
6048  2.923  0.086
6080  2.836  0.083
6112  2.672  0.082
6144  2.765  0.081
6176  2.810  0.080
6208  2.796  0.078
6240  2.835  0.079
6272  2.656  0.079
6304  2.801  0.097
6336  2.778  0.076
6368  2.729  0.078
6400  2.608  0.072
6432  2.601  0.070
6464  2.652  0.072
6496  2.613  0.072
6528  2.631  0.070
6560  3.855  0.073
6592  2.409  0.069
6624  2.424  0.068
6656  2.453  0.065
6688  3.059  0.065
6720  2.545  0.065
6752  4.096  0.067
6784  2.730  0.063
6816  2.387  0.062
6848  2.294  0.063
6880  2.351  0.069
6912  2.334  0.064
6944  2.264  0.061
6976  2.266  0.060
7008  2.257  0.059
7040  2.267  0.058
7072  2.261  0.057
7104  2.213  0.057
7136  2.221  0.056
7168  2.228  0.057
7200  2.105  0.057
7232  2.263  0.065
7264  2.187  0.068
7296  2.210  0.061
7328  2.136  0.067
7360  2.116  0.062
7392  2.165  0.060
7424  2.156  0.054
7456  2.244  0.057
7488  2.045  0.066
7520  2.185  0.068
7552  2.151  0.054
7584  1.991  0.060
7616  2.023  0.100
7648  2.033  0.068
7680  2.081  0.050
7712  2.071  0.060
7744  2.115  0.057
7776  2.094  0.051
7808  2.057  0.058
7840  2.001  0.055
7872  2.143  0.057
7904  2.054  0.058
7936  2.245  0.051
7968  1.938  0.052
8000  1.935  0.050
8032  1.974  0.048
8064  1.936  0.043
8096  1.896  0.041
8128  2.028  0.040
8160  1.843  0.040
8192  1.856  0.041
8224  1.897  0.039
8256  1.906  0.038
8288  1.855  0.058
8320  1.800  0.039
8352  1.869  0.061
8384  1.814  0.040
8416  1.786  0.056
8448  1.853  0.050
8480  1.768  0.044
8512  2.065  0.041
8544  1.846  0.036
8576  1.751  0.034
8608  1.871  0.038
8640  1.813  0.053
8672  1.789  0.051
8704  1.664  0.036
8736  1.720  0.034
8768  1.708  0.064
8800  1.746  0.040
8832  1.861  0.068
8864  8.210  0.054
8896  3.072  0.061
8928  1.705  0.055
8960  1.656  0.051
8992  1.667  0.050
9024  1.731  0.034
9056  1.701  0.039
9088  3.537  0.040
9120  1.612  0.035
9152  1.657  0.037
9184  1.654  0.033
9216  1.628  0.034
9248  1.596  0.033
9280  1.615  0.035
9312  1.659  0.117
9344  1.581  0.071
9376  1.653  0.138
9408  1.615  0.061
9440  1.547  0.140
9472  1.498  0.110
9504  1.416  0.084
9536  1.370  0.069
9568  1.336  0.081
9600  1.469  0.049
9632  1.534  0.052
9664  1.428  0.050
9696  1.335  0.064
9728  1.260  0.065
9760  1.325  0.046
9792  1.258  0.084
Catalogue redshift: 0.351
